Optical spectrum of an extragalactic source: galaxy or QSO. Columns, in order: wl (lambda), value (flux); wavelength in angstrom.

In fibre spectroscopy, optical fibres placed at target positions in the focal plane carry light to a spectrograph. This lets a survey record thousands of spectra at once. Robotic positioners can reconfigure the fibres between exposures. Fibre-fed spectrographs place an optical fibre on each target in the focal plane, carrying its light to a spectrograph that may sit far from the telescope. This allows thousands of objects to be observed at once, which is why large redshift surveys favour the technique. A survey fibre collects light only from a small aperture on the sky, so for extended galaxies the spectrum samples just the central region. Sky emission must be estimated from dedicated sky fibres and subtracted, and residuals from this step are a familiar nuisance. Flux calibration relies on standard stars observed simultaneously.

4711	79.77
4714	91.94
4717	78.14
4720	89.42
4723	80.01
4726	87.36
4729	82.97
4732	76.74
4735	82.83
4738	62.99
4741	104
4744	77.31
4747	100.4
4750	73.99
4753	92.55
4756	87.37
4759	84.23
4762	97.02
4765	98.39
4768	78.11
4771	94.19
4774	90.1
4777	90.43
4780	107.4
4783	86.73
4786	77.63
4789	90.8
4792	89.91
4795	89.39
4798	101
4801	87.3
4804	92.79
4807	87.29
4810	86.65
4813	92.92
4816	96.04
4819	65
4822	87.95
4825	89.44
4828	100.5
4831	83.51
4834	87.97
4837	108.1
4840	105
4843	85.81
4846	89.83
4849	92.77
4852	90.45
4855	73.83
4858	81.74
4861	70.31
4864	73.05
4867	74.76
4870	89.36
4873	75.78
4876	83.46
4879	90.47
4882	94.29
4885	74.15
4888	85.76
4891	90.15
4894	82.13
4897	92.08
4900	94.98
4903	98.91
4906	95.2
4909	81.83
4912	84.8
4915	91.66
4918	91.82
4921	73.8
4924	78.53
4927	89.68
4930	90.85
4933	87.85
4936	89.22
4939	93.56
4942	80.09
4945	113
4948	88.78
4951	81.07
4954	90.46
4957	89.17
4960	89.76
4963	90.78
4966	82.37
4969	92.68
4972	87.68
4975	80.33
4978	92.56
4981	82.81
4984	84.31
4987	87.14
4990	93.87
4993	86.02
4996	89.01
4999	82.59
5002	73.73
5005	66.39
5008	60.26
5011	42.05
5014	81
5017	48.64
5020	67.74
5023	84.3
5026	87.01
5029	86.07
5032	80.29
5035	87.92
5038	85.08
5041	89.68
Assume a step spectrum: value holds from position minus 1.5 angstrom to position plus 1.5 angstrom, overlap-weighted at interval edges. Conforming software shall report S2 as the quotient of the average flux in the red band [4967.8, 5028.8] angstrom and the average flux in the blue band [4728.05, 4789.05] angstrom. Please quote 0.90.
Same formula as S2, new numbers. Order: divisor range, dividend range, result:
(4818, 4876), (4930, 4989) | 1.04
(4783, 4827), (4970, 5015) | 0.90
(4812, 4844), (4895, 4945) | 0.98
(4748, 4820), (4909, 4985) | 0.98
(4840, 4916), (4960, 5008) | 0.98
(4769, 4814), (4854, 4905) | 0.93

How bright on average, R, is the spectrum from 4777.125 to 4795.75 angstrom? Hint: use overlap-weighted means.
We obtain 90.4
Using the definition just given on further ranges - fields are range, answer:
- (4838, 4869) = 84.2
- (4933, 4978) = 89.3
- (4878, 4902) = 88.2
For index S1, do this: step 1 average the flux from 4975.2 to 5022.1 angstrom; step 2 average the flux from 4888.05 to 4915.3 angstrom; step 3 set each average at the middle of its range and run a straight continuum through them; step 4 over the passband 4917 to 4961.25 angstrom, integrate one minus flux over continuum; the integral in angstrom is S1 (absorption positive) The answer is -2.1 angstrom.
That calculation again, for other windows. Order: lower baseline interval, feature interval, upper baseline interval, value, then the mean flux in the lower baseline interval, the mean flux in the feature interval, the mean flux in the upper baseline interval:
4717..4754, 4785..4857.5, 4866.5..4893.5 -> -4.6 angstrom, 83.9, 89.6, 84.5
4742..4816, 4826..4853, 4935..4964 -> -1.1 angstrom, 90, 93.8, 90.6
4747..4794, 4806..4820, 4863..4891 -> 0.1 angstrom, 89.6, 86.3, 82.9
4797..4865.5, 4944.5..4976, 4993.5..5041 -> -3.8 angstrom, 88.1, 89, 75.5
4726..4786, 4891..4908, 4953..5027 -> -1.8 angstrom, 87.5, 92.1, 80.4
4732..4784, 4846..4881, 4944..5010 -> 1.9 angstrom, 88.4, 82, 85.1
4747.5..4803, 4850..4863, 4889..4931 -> 1.4 angstrom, 90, 79.4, 88.3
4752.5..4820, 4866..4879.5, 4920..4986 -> 1.0 angstrom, 89.8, 82.5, 87.8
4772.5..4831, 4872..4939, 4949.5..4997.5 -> 0.8 angstrom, 89.8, 87.4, 87.5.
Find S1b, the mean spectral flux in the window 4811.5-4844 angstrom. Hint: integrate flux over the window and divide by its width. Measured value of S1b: 91.2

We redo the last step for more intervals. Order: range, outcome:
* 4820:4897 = 86.4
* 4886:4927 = 87.7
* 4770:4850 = 90.9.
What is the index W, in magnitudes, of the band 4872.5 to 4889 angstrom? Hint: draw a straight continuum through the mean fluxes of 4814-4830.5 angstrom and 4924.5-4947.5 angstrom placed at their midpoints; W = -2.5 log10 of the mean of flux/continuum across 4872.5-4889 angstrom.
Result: 0.06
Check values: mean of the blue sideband 87.7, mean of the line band 84.4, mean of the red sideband 91.3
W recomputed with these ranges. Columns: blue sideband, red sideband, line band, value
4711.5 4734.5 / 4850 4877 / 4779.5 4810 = -0.112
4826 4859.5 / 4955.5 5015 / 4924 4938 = -0.040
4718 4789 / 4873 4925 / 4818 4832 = 0.012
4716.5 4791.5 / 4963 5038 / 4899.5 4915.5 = -0.106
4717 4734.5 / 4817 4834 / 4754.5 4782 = -0.095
